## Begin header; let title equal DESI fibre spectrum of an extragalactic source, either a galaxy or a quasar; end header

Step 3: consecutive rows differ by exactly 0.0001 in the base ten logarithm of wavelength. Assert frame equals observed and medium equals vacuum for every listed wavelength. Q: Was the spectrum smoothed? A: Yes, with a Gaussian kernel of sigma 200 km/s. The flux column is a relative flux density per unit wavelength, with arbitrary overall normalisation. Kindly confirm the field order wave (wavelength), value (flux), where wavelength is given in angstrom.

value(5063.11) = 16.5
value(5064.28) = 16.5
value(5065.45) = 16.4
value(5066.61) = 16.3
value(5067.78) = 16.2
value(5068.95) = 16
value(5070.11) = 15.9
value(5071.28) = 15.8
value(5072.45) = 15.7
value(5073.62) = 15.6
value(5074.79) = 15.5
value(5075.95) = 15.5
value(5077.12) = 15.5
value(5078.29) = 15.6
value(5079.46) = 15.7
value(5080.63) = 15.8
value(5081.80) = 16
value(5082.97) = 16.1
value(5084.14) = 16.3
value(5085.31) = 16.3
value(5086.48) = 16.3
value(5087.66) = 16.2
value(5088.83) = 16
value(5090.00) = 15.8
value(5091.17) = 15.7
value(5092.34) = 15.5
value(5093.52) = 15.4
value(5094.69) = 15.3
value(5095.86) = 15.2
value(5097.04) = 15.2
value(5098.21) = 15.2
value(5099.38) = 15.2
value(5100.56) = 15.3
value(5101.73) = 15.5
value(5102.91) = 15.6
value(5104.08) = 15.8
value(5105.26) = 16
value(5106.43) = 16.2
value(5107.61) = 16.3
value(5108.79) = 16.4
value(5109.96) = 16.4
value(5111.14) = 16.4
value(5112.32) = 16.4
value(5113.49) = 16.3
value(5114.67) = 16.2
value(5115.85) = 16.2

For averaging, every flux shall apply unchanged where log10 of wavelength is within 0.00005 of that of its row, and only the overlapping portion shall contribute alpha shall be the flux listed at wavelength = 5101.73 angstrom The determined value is 15.5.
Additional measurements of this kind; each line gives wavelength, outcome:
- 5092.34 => 15.5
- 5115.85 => 16.2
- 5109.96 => 16.4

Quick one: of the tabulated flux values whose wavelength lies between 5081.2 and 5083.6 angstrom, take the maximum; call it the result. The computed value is 16.1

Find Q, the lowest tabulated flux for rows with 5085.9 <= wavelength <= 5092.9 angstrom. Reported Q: 15.5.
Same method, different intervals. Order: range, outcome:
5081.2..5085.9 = 16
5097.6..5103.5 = 15.2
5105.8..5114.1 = 16.2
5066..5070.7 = 15.9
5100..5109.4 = 15.3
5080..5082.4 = 15.8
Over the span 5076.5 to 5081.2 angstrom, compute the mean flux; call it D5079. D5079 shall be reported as 15.6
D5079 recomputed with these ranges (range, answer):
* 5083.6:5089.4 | 16.2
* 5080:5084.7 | 16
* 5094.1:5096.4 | 15.3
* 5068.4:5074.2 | 15.8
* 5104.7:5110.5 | 16.3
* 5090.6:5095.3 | 15.5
